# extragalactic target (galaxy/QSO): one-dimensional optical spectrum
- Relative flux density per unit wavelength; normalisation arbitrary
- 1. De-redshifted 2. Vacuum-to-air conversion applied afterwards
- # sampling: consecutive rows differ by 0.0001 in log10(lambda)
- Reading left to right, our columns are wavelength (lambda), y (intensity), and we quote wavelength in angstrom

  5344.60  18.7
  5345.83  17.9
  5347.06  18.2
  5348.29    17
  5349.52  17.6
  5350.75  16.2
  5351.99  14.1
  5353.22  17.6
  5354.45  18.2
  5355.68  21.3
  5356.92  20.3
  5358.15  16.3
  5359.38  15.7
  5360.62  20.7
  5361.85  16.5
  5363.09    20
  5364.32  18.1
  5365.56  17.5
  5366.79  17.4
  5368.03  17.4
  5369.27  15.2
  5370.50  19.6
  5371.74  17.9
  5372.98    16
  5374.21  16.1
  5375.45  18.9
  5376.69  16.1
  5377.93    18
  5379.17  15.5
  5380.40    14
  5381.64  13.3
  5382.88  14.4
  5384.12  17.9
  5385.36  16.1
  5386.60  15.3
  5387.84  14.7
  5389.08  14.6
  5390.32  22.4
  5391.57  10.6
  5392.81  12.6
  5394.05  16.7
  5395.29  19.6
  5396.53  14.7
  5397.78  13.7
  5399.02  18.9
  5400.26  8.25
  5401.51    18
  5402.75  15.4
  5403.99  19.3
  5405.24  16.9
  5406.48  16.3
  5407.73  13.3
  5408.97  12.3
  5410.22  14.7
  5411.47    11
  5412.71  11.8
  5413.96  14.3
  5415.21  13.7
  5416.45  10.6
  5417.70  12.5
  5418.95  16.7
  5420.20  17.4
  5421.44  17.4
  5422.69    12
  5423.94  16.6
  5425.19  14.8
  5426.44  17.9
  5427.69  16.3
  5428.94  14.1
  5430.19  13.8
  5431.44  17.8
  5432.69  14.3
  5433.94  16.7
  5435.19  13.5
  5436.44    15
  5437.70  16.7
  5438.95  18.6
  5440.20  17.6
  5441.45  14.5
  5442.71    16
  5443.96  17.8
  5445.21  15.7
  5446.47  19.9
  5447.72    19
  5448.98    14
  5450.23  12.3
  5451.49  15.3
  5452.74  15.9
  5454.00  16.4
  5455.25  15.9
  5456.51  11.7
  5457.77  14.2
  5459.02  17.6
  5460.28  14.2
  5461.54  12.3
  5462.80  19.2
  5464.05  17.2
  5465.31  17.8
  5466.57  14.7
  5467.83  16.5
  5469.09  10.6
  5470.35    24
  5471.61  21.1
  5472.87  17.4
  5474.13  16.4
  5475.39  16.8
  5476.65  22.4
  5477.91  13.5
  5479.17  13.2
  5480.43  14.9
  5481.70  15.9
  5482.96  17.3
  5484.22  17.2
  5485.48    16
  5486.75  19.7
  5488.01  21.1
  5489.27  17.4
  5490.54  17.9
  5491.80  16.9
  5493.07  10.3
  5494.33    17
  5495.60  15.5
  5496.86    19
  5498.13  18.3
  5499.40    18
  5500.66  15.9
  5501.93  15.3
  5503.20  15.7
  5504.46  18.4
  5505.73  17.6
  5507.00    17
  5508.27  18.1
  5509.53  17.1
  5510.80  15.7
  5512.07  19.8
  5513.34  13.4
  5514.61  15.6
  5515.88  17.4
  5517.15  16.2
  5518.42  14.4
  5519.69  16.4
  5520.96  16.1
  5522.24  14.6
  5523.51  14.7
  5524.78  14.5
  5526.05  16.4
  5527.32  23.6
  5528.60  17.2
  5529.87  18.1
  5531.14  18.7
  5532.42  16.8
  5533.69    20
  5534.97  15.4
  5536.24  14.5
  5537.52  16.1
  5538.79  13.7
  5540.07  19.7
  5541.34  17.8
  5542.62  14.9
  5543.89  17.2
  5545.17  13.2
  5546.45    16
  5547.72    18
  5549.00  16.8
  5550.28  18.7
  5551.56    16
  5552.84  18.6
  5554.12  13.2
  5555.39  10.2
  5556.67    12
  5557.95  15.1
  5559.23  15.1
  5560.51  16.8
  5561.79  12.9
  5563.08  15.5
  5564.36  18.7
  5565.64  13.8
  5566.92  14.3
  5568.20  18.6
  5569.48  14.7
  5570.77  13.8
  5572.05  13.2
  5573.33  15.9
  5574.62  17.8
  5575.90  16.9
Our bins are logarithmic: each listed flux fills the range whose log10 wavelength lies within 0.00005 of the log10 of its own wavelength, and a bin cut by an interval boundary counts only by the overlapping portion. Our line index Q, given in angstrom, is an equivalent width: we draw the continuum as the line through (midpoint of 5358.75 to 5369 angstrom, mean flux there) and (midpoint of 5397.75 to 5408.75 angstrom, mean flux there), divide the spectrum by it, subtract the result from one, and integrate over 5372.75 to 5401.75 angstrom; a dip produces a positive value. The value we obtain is 1.45 angstrom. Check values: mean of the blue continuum 17.8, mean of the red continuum 15.6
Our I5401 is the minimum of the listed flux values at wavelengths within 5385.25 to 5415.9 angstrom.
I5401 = 8.25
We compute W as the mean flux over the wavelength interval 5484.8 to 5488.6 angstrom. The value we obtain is 18.9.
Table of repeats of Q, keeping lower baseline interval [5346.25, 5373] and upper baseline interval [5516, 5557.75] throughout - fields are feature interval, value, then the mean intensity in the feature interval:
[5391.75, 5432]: 5.48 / 14.9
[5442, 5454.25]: 0.55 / 16.2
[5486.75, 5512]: -0.82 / 17.1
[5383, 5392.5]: 0.94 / 15.7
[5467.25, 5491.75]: -0.89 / 17.3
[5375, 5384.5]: 0.88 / 15.9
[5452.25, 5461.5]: 1.08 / 14.9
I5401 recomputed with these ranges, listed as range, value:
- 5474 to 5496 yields 10.3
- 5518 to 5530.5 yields 14.4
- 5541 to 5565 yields 10.2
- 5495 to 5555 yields 13.2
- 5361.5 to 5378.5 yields 15.2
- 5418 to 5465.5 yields 11.7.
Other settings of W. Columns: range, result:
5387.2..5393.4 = 15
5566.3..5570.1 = 15.9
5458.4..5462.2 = 14.7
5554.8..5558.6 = 12.5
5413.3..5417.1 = 12.8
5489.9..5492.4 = 17.4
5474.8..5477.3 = 19.6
